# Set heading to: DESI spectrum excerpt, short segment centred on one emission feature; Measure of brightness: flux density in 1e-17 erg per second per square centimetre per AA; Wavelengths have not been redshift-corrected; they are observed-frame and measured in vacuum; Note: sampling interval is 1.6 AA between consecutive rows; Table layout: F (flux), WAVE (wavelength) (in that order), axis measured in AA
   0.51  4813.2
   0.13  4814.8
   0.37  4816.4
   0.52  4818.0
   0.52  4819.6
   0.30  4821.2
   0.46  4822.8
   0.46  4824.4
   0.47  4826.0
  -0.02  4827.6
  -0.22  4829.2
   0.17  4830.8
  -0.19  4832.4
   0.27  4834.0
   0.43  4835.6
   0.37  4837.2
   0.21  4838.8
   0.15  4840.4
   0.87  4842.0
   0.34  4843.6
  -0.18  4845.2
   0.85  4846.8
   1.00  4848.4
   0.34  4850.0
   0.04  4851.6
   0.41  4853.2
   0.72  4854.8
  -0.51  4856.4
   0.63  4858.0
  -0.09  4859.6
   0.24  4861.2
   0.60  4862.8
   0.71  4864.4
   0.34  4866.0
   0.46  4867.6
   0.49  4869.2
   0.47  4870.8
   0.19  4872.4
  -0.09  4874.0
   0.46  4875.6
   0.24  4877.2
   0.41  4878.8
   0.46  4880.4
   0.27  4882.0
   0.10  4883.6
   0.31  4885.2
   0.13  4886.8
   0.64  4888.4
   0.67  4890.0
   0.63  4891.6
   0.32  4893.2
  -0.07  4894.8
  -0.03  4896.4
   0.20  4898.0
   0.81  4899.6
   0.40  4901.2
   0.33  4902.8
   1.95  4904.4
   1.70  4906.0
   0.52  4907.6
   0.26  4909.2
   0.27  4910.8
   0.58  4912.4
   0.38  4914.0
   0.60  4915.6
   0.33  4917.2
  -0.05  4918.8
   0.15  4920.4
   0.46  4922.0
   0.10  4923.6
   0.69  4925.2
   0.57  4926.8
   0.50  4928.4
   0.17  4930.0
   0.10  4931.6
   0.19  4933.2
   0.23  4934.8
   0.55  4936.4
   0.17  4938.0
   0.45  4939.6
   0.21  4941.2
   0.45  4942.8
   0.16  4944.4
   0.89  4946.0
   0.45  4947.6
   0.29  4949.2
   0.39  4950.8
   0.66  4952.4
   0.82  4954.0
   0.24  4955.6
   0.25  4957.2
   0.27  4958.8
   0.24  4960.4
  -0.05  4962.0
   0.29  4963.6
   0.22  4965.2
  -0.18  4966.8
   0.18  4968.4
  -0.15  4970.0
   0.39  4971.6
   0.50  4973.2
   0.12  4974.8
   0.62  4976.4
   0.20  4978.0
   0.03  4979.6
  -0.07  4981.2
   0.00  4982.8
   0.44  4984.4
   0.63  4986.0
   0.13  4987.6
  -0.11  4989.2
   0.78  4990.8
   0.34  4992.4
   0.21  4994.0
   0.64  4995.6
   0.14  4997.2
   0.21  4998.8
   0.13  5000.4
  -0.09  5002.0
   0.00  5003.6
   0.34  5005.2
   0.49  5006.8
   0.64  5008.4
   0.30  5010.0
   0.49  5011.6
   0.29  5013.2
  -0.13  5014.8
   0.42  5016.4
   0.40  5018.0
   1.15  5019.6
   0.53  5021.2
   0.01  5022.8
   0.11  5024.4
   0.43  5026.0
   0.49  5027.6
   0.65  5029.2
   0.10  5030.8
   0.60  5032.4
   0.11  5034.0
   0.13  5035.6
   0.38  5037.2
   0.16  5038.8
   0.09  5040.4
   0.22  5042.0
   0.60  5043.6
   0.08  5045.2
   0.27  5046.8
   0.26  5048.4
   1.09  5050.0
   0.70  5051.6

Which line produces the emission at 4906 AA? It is Hgamma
